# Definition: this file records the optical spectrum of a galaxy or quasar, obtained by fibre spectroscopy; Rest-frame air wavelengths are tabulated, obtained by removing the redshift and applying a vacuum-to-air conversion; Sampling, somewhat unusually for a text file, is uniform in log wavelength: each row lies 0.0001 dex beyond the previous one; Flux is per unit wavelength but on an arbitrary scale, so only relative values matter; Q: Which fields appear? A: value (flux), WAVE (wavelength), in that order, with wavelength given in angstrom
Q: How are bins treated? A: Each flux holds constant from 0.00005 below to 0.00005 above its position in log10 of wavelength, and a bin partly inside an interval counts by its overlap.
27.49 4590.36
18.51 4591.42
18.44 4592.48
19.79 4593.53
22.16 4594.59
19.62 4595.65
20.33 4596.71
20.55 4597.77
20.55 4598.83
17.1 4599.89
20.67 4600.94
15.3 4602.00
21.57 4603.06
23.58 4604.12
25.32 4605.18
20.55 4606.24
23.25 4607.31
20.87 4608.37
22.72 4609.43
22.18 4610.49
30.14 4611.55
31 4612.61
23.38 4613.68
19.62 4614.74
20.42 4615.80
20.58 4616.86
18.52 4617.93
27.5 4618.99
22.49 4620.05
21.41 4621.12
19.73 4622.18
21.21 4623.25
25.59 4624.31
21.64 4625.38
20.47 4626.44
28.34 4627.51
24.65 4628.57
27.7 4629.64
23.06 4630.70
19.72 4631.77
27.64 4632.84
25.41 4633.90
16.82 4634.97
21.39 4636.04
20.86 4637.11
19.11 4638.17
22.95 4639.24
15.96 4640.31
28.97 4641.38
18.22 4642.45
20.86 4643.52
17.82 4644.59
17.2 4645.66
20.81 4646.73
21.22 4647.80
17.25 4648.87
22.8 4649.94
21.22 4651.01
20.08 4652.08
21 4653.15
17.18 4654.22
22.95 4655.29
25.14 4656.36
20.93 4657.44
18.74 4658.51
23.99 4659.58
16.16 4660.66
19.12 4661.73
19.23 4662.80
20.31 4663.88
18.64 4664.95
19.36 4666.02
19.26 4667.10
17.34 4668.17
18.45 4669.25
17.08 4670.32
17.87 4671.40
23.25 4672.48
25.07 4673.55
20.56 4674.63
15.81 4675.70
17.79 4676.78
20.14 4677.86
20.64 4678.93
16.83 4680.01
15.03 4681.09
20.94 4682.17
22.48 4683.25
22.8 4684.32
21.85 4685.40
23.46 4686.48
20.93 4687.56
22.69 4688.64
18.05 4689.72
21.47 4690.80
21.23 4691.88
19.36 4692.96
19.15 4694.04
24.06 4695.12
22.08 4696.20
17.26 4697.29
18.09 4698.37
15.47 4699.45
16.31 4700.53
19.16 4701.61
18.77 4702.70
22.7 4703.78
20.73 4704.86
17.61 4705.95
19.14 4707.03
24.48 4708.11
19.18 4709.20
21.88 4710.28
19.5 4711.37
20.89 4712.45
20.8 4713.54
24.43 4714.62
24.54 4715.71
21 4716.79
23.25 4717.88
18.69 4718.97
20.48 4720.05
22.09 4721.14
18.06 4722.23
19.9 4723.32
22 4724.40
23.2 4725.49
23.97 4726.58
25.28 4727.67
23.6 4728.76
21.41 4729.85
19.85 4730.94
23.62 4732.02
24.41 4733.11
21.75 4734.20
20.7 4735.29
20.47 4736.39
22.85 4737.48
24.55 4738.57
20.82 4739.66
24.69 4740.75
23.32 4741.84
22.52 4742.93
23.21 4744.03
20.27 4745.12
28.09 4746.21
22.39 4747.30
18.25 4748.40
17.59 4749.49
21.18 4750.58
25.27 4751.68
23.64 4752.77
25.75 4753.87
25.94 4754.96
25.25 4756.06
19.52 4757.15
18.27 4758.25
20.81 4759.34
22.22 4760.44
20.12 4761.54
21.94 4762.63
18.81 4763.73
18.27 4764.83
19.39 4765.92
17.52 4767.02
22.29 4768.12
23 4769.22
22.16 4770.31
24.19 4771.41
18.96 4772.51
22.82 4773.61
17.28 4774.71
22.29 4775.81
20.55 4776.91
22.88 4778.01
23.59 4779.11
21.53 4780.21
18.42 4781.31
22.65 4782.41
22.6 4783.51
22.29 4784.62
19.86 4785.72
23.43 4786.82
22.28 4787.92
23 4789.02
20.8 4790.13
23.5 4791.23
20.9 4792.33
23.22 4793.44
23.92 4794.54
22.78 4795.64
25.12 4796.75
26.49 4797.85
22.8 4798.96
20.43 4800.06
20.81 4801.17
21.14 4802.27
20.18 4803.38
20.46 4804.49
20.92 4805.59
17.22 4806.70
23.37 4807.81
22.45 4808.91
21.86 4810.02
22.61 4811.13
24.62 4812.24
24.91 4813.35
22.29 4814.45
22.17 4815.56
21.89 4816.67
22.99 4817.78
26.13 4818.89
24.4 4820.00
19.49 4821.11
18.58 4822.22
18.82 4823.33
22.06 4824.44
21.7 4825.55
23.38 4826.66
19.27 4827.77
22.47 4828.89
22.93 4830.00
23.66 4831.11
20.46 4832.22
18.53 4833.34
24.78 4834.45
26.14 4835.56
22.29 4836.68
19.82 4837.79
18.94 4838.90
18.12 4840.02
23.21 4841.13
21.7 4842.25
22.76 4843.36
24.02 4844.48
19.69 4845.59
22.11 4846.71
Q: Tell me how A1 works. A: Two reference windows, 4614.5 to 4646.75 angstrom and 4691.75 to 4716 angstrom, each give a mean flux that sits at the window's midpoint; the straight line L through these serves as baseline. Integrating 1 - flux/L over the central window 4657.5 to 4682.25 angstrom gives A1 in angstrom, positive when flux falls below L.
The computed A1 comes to 2.1 angstrom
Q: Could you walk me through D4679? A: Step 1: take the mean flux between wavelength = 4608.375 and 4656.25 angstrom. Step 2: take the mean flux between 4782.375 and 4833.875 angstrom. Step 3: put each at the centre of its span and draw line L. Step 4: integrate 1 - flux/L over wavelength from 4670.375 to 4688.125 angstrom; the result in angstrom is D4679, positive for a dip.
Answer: 1.5 angstrom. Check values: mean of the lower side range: 22.1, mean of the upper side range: 22.1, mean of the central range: 20.3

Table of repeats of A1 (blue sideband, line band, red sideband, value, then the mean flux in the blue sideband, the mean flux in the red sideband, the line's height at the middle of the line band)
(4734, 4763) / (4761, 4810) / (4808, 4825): 1.69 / 22.3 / 22.4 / 22.3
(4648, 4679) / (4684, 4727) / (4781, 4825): -0.35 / 19.9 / 22.1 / 20.6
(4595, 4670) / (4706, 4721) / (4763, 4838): 0.20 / 21.4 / 21.8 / 21.6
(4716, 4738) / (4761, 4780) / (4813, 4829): 0.83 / 21.9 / 22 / 21.9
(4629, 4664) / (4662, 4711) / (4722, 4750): 3.82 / 21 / 22.2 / 21.5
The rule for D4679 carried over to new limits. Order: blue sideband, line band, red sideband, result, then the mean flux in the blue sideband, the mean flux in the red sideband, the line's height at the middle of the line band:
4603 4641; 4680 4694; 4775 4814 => 1.2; 22.7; 22.1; 22.5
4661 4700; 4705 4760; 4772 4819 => -3.1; 19.8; 22.1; 20.8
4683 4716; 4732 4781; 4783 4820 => -0.5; 20.6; 22.4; 21.6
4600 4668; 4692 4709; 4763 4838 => 1.6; 21.6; 21.8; 21.7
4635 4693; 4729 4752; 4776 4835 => -1.1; 20.2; 22.1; 21.2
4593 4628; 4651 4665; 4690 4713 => 0.4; 22.1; 19.9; 20.9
